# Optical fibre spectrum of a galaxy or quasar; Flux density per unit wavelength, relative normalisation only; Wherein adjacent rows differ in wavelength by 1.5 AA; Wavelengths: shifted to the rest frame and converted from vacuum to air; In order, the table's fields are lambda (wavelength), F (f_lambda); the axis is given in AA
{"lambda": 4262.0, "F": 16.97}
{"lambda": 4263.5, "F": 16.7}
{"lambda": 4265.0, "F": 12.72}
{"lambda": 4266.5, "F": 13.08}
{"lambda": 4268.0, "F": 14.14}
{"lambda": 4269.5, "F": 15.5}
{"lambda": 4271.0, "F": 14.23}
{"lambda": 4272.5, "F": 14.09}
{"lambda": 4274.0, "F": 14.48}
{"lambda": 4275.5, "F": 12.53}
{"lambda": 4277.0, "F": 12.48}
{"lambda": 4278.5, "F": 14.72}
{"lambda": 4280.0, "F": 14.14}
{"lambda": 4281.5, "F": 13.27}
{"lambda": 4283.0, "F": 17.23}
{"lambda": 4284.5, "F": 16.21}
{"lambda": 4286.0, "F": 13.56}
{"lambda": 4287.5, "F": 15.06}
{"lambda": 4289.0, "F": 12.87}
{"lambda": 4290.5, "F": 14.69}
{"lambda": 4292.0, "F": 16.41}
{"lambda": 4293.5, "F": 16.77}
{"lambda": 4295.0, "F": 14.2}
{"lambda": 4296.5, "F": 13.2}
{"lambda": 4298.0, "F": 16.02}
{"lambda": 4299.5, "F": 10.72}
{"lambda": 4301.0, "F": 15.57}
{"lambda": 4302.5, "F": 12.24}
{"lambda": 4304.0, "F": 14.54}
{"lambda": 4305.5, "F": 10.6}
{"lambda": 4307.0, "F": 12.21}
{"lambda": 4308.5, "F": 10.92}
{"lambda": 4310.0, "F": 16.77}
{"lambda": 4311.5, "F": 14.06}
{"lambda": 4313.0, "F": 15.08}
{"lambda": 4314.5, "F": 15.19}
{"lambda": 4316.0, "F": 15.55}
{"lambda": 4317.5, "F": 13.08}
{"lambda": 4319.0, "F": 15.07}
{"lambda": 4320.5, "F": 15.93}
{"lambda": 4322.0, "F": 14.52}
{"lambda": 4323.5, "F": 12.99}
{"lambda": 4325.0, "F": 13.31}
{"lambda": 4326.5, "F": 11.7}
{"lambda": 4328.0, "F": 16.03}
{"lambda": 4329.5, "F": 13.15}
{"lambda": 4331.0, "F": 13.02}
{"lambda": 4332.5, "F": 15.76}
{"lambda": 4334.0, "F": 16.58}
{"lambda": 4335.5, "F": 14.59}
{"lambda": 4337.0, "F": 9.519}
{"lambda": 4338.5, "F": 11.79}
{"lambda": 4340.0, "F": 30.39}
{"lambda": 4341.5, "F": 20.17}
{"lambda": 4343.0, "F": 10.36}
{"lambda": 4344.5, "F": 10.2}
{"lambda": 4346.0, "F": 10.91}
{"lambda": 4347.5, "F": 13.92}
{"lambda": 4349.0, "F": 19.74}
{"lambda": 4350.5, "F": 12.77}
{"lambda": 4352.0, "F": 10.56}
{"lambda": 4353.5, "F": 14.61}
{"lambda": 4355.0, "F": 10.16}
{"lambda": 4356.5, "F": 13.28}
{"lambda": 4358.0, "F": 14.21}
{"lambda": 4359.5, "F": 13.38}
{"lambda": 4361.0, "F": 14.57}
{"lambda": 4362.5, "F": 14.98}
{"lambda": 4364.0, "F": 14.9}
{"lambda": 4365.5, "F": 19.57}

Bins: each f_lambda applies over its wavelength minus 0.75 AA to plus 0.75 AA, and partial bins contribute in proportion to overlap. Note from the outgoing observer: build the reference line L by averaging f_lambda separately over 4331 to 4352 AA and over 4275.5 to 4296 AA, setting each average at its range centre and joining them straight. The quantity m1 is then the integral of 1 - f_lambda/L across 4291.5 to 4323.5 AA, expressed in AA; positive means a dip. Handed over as 1.2 AA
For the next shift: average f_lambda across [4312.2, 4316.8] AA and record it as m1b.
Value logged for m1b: 15.2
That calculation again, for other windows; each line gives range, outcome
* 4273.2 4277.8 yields 13.2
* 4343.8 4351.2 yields 13.5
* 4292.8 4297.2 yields 14.7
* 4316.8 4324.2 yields 14.3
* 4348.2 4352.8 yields 14.4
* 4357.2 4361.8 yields 14.1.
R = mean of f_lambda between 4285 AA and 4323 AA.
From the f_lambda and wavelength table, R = 14.2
